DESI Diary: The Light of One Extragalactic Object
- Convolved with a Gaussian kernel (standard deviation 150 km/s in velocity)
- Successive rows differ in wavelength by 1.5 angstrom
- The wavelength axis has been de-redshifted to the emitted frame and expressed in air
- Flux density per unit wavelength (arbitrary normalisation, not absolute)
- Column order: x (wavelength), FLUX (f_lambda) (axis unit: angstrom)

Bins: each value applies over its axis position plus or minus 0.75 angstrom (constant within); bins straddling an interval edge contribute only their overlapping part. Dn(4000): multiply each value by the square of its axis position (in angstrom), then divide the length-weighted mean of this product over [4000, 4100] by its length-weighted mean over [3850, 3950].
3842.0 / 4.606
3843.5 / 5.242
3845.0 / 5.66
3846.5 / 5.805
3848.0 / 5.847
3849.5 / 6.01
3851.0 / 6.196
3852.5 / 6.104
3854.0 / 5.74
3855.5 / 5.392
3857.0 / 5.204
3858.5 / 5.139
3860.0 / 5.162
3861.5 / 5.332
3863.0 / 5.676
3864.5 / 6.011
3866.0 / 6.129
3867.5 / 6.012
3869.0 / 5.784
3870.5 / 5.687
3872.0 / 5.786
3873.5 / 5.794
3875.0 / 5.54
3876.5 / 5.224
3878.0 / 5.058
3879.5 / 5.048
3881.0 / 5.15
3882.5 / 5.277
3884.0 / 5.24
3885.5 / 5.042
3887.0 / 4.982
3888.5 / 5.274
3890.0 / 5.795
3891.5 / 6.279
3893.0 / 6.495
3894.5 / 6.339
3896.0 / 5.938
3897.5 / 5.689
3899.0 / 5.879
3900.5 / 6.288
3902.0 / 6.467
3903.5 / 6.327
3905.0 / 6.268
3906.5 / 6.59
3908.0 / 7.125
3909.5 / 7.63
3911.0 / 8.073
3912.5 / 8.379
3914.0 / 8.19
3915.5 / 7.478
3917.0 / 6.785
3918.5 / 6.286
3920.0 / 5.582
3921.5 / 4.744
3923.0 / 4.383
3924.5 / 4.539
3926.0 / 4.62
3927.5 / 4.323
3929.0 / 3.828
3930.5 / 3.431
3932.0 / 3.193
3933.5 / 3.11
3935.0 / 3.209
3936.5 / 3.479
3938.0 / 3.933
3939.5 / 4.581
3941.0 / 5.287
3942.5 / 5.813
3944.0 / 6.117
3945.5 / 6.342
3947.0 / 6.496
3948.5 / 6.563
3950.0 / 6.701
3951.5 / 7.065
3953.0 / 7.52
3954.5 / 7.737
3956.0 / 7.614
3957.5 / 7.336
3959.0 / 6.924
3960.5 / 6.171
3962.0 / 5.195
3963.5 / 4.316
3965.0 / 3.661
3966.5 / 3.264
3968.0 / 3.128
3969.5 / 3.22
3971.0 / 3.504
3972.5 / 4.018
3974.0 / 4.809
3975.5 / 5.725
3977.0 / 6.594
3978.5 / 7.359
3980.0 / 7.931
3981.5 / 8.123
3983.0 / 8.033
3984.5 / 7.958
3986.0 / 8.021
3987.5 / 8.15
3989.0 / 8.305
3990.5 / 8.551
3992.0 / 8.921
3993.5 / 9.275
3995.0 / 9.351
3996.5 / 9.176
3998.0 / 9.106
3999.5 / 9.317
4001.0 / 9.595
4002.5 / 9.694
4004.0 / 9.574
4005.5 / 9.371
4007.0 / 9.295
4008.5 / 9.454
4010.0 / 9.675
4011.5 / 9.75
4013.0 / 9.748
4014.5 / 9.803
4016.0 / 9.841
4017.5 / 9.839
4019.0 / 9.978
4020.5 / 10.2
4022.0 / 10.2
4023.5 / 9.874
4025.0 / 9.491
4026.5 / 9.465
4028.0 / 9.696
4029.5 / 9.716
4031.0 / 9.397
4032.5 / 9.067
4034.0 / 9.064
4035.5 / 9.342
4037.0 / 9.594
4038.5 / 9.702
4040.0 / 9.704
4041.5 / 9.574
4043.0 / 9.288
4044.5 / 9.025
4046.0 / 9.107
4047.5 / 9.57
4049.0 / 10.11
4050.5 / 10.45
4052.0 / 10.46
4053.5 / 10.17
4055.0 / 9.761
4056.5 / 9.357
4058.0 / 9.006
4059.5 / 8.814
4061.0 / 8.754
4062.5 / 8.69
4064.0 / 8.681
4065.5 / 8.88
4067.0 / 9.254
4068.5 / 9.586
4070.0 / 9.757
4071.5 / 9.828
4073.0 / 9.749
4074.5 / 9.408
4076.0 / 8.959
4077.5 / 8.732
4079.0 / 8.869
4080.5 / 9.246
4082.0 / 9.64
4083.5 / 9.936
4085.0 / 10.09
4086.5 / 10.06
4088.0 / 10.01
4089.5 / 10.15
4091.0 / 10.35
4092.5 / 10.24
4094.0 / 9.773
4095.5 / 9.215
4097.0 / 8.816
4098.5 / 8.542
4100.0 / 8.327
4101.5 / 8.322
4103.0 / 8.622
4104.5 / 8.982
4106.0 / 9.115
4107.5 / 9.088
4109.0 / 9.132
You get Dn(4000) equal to 1.8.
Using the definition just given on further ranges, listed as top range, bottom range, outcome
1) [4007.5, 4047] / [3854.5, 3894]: 1.88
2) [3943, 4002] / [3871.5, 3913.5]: 1.18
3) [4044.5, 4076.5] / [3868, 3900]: 1.84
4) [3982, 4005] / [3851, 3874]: 1.67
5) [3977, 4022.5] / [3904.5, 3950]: 1.69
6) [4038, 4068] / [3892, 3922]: 1.53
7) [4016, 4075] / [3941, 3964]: 1.53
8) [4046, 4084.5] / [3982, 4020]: 1.06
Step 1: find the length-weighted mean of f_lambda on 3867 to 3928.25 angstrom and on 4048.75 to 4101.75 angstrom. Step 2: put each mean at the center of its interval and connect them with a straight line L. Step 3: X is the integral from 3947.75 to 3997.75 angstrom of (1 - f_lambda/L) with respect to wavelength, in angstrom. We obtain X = 5.0 angstrom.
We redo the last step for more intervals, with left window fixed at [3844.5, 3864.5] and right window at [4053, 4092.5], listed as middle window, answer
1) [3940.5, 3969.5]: 5.84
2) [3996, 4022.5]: -4.09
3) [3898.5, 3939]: 7.03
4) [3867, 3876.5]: 0.37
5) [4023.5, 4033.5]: -0.93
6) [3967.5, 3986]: 4.31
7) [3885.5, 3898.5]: 1.04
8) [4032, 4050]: -1.09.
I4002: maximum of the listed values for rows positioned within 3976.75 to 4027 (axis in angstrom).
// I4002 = 10.2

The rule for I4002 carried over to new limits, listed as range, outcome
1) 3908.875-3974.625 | 8.379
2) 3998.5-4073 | 10.46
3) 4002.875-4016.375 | 9.841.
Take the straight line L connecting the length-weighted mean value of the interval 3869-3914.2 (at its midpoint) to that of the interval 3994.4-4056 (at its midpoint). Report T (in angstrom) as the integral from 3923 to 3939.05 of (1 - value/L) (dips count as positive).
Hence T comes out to 7.4 angstrom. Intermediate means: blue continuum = 6.06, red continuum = 9.62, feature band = 3.81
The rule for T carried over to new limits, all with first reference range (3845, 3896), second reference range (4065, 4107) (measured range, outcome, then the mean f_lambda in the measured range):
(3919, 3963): 9.7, 5.37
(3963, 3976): 6.1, 3.92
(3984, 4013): -4.6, 9.11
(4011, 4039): -4.6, 9.67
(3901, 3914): -1.8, 7.15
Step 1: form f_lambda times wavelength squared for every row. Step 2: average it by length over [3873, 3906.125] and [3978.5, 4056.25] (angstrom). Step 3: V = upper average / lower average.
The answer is 1.7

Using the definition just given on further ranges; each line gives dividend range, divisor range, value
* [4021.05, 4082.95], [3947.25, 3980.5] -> 1.72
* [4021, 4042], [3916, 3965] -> 1.85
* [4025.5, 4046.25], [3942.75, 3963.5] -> 1.48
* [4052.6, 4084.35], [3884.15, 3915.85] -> 1.56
